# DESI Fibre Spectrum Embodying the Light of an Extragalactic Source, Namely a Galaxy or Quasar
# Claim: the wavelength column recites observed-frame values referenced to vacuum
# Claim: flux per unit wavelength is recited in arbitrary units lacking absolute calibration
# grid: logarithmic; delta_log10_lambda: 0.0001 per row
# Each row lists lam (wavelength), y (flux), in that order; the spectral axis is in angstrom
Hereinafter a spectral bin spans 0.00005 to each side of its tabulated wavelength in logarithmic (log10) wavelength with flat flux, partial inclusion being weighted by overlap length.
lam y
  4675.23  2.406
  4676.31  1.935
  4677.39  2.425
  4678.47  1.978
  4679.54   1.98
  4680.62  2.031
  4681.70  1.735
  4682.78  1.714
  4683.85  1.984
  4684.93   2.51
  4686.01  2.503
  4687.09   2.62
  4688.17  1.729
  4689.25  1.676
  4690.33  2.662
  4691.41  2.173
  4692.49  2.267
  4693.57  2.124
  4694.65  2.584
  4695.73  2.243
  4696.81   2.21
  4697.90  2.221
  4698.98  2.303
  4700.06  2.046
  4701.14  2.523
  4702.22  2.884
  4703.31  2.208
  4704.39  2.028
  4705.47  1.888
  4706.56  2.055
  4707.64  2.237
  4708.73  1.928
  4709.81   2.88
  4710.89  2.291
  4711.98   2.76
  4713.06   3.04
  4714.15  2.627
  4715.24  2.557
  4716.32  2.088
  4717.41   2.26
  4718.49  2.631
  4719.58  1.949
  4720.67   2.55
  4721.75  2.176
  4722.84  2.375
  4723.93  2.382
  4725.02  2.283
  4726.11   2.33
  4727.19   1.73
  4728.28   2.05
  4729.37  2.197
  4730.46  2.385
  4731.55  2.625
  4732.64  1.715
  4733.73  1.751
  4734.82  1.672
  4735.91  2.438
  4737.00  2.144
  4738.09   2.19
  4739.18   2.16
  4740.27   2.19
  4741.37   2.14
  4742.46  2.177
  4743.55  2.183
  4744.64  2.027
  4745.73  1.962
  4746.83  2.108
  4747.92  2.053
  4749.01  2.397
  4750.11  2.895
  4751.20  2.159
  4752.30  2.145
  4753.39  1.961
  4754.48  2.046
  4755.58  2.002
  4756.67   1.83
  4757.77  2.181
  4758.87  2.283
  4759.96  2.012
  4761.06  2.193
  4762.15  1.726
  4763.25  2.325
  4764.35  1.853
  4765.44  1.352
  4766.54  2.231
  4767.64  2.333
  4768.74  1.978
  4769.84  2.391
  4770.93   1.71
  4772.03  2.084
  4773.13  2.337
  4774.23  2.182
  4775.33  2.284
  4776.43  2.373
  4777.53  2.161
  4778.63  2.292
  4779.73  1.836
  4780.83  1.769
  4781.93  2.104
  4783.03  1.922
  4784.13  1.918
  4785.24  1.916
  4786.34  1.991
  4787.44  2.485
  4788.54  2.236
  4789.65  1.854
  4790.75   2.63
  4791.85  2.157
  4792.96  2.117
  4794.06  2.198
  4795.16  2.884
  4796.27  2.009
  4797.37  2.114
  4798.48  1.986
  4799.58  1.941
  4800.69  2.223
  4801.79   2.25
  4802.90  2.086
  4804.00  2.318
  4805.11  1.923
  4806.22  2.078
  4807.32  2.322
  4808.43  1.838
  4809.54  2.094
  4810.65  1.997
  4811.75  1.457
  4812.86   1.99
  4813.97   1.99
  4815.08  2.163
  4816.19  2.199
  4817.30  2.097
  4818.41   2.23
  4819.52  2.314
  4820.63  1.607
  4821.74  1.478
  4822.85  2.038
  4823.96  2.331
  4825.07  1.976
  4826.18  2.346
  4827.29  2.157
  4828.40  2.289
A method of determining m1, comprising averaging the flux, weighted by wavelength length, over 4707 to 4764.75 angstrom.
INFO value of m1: 2.21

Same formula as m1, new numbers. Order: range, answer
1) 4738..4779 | 2.13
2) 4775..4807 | 2.14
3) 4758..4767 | 2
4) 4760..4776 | 2.07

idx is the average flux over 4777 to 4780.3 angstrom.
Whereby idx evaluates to 2.09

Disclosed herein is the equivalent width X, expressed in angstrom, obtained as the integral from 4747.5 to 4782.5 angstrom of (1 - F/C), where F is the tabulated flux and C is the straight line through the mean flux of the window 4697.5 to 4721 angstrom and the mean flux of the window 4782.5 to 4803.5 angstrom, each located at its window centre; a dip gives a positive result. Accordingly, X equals 1.8 angstrom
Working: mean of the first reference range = 2.36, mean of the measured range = 2.11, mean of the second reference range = 2.15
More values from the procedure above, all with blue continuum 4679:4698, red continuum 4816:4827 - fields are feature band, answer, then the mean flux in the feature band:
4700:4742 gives -2.54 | 2.27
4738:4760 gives -0.35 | 2.15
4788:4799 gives -0.73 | 2.22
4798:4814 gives 0.29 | 2.03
